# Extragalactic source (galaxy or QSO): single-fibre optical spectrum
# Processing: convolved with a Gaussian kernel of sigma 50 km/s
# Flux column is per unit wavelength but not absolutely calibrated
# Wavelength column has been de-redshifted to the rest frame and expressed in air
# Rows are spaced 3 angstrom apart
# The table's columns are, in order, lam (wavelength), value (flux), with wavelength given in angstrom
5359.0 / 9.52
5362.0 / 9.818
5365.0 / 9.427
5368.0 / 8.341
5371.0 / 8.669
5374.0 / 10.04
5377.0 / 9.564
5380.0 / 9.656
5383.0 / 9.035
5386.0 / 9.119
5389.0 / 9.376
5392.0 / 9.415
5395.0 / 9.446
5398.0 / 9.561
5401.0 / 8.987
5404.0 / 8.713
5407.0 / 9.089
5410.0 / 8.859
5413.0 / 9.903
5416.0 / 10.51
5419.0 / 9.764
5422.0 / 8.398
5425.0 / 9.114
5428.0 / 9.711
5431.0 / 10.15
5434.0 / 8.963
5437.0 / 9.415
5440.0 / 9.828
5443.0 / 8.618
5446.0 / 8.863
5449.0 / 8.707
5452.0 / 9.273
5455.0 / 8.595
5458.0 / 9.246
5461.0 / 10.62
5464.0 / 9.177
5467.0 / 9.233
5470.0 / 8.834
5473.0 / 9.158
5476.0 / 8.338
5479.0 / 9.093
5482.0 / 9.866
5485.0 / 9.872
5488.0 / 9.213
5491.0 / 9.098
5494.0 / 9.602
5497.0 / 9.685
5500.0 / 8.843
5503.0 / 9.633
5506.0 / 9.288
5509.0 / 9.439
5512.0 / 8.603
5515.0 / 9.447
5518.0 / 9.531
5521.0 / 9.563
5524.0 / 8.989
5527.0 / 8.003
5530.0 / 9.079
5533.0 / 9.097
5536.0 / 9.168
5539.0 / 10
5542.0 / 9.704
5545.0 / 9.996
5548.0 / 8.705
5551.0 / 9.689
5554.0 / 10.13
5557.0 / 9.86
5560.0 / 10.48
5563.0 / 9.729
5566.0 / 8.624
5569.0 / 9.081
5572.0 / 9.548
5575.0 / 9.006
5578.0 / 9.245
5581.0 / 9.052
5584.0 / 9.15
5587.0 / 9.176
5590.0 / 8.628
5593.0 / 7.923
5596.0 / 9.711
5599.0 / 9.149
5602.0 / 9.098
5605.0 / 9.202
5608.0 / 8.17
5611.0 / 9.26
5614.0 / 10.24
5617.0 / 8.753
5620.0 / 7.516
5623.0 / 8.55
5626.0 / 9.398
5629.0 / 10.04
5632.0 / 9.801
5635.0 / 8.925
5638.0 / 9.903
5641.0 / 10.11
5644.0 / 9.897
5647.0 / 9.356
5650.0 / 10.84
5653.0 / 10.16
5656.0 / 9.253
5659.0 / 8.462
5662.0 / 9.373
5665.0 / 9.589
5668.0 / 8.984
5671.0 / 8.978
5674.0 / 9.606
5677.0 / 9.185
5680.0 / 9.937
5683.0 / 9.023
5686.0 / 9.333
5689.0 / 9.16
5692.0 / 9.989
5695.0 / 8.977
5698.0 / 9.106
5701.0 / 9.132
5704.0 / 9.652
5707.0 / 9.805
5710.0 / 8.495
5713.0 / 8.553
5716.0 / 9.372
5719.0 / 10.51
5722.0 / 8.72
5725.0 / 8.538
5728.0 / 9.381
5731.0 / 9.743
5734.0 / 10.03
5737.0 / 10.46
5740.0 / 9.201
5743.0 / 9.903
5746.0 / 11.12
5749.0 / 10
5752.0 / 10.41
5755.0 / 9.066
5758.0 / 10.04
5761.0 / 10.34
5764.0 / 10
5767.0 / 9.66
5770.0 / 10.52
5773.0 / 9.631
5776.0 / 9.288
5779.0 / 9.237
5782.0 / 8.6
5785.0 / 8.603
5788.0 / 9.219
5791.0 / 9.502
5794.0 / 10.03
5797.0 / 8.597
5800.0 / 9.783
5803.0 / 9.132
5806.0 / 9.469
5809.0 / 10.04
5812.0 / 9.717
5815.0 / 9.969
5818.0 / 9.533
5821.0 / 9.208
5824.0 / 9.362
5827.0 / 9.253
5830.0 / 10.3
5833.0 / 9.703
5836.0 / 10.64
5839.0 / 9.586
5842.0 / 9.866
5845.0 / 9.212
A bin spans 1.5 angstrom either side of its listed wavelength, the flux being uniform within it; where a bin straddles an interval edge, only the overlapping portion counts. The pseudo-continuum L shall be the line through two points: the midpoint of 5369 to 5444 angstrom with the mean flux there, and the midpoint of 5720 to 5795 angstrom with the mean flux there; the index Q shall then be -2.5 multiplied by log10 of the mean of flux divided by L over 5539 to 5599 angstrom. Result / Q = 0.02 mag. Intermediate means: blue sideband 9.35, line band 9.35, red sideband 9.65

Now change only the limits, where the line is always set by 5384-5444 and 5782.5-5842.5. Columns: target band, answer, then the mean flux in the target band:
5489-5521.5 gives 0.01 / 9.33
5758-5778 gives -0.04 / 9.9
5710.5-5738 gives 0.01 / 9.42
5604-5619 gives 0.04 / 9.07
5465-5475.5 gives 0.04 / 9.01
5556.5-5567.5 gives -0.03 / 9.66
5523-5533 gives 0.08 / 8.74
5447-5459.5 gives 0.05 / 8.95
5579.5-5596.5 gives 0.06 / 8.89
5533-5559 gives -0.03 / 9.64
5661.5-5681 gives 0.01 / 9.36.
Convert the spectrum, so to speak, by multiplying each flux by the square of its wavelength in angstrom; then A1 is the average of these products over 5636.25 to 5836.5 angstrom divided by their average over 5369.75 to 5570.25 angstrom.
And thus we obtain 1.13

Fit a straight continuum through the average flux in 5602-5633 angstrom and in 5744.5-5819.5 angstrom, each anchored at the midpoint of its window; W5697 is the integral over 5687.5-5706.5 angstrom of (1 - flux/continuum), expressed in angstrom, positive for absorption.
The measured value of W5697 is 0.0 angstrom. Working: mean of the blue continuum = 9.08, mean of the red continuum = 9.66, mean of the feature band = 9.36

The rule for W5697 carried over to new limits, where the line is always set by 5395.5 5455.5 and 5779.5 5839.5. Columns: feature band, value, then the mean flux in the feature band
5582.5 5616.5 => 1.16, 9.06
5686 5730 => 0.89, 9.25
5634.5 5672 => -0.56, 9.55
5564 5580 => 0.41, 9.12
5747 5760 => -0.65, 9.94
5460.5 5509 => -0.11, 9.32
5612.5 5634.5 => 0.51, 9.17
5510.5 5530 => 0.62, 9.03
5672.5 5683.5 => -0.06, 9.48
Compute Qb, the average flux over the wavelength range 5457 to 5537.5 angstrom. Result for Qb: 9.25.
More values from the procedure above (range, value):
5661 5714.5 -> 9.27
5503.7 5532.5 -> 9.12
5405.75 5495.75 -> 9.31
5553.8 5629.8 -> 9.16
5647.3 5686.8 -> 9.44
